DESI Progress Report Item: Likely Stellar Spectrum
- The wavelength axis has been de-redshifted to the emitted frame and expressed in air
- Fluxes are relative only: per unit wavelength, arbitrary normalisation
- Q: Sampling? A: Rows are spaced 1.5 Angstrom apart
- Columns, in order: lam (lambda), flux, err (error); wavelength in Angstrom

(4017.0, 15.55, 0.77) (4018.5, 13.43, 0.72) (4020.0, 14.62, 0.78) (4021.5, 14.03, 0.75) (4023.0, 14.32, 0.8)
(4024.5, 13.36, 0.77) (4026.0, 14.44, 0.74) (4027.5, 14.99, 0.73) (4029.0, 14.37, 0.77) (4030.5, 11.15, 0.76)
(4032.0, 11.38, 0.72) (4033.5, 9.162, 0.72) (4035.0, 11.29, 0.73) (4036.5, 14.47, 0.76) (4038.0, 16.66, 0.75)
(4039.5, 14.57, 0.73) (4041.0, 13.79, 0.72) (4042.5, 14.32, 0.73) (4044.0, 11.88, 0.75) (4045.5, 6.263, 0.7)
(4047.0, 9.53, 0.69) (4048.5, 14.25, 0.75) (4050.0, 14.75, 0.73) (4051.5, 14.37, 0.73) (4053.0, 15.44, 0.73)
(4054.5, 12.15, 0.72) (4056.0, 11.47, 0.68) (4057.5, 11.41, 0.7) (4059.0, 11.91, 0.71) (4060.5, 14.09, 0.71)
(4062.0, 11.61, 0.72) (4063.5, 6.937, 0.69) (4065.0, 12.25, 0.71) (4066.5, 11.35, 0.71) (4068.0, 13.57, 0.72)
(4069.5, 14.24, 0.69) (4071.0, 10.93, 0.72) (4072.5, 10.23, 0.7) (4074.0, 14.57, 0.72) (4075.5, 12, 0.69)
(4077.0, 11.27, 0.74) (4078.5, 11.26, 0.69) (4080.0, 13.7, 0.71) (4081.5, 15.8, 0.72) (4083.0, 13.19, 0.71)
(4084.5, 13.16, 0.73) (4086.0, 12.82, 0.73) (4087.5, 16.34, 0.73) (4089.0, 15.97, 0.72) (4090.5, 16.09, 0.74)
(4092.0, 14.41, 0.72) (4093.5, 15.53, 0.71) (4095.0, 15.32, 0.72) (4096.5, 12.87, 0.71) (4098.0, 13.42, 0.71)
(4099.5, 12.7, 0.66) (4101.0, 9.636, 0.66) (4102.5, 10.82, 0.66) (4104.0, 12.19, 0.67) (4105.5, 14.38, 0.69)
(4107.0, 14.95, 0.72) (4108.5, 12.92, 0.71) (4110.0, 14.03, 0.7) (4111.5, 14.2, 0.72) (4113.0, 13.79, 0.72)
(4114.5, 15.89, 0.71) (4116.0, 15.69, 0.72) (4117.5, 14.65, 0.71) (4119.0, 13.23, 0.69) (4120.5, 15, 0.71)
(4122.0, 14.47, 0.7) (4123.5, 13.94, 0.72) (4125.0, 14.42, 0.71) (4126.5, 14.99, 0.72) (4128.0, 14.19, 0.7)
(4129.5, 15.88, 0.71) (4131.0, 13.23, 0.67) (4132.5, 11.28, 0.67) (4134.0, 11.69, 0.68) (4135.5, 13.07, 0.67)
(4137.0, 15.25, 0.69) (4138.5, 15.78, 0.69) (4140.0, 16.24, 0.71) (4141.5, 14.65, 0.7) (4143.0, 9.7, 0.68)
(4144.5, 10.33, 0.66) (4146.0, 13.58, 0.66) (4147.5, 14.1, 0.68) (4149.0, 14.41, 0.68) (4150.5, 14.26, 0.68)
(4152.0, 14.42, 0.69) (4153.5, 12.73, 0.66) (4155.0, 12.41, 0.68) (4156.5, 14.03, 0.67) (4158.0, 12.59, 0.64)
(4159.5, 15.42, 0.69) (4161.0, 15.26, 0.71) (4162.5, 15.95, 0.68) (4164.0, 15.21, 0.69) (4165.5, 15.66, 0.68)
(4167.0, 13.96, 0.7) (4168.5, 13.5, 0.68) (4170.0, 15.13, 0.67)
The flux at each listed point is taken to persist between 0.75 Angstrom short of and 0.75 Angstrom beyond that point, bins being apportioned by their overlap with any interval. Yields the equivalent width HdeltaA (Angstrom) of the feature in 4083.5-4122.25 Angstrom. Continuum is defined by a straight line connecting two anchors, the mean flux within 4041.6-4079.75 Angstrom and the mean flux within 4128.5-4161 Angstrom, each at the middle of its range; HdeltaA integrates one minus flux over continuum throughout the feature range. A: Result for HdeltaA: -3.4 Angstrom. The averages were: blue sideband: 12.1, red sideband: 13.6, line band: 14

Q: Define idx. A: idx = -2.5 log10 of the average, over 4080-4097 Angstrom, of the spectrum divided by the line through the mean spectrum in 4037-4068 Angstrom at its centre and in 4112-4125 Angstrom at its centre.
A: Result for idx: -0.080 mag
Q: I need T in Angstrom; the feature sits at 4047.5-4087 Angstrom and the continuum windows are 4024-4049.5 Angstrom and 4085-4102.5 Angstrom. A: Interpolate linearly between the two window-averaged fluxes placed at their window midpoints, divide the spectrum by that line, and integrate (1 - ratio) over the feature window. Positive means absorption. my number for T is 2.13 Angstrom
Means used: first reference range 12.7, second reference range 13.9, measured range 12.6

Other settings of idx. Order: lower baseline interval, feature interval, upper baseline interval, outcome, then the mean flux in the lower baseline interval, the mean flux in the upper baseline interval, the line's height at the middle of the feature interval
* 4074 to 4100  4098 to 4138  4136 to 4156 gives 0.01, 13.9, 13.7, 13.8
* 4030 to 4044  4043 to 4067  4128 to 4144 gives 0.10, 13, 13.6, 13.1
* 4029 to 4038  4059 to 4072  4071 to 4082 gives 0.05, 12.2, 12.5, 12.4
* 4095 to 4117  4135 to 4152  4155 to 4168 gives 0.03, 13.5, 14.6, 14.2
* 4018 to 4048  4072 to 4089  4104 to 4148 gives 0.01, 12.9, 14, 13.4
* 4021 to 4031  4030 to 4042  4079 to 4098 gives 0.09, 13.9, 14.5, 14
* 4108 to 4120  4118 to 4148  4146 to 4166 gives 0.04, 14.3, 14.3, 14.3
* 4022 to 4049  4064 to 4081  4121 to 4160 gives 0.07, 12.8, 13.7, 13.1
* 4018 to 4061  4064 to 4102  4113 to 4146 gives 0.02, 13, 14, 13.5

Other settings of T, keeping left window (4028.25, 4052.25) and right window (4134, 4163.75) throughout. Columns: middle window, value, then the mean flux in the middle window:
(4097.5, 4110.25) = 0.6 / 12.7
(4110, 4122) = -1.0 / 14.6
